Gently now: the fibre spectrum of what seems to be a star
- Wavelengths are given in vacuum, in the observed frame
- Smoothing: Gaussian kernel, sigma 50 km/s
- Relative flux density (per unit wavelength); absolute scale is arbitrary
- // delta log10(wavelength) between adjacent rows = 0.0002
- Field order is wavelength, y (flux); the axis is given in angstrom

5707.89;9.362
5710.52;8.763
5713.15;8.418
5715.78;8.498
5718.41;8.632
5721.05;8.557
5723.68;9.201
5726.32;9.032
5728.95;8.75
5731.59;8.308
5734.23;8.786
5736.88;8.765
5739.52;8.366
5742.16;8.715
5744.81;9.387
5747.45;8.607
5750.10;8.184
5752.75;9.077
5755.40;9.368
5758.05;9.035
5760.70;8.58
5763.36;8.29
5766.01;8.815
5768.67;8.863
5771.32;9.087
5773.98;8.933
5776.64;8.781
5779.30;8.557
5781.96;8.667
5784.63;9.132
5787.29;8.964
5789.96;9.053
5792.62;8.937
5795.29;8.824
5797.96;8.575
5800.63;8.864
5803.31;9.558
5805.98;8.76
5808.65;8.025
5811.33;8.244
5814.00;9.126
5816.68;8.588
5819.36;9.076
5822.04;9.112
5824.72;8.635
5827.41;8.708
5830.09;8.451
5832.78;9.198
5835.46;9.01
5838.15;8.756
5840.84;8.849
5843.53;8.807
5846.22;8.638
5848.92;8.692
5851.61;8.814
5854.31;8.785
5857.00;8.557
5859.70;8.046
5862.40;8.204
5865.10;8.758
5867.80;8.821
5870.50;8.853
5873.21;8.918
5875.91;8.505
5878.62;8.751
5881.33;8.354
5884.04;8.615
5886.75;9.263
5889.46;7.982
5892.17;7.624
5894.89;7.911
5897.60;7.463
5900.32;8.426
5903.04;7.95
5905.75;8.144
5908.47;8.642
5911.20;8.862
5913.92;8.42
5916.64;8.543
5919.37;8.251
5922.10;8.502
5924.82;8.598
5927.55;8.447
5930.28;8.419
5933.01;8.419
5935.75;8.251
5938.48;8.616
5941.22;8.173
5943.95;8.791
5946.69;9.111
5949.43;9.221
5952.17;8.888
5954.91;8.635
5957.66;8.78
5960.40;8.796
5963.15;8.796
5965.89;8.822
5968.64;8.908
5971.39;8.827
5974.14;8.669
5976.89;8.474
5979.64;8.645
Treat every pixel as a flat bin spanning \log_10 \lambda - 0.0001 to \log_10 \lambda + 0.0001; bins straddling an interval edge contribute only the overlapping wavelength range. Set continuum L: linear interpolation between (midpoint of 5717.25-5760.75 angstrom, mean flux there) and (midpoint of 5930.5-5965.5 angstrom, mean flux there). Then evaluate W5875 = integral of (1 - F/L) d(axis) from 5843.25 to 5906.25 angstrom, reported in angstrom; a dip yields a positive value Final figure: 2.0 angstrom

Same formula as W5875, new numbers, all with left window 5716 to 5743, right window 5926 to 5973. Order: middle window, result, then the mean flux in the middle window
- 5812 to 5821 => -0.2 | 8.89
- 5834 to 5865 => 0.2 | 8.66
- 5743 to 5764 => -0.3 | 8.83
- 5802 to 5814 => 0.0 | 8.71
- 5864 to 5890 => 0.0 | 8.7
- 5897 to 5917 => 0.9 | 8.33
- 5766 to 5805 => -0.9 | 8.91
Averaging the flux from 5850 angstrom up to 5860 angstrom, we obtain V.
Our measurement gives 8.61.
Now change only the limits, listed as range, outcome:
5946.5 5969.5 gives 8.87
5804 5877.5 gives 8.71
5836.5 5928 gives 8.49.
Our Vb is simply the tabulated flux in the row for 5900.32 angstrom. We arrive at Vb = 8.426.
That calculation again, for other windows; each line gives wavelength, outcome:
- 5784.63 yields 9.132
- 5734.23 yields 8.786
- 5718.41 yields 8.632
